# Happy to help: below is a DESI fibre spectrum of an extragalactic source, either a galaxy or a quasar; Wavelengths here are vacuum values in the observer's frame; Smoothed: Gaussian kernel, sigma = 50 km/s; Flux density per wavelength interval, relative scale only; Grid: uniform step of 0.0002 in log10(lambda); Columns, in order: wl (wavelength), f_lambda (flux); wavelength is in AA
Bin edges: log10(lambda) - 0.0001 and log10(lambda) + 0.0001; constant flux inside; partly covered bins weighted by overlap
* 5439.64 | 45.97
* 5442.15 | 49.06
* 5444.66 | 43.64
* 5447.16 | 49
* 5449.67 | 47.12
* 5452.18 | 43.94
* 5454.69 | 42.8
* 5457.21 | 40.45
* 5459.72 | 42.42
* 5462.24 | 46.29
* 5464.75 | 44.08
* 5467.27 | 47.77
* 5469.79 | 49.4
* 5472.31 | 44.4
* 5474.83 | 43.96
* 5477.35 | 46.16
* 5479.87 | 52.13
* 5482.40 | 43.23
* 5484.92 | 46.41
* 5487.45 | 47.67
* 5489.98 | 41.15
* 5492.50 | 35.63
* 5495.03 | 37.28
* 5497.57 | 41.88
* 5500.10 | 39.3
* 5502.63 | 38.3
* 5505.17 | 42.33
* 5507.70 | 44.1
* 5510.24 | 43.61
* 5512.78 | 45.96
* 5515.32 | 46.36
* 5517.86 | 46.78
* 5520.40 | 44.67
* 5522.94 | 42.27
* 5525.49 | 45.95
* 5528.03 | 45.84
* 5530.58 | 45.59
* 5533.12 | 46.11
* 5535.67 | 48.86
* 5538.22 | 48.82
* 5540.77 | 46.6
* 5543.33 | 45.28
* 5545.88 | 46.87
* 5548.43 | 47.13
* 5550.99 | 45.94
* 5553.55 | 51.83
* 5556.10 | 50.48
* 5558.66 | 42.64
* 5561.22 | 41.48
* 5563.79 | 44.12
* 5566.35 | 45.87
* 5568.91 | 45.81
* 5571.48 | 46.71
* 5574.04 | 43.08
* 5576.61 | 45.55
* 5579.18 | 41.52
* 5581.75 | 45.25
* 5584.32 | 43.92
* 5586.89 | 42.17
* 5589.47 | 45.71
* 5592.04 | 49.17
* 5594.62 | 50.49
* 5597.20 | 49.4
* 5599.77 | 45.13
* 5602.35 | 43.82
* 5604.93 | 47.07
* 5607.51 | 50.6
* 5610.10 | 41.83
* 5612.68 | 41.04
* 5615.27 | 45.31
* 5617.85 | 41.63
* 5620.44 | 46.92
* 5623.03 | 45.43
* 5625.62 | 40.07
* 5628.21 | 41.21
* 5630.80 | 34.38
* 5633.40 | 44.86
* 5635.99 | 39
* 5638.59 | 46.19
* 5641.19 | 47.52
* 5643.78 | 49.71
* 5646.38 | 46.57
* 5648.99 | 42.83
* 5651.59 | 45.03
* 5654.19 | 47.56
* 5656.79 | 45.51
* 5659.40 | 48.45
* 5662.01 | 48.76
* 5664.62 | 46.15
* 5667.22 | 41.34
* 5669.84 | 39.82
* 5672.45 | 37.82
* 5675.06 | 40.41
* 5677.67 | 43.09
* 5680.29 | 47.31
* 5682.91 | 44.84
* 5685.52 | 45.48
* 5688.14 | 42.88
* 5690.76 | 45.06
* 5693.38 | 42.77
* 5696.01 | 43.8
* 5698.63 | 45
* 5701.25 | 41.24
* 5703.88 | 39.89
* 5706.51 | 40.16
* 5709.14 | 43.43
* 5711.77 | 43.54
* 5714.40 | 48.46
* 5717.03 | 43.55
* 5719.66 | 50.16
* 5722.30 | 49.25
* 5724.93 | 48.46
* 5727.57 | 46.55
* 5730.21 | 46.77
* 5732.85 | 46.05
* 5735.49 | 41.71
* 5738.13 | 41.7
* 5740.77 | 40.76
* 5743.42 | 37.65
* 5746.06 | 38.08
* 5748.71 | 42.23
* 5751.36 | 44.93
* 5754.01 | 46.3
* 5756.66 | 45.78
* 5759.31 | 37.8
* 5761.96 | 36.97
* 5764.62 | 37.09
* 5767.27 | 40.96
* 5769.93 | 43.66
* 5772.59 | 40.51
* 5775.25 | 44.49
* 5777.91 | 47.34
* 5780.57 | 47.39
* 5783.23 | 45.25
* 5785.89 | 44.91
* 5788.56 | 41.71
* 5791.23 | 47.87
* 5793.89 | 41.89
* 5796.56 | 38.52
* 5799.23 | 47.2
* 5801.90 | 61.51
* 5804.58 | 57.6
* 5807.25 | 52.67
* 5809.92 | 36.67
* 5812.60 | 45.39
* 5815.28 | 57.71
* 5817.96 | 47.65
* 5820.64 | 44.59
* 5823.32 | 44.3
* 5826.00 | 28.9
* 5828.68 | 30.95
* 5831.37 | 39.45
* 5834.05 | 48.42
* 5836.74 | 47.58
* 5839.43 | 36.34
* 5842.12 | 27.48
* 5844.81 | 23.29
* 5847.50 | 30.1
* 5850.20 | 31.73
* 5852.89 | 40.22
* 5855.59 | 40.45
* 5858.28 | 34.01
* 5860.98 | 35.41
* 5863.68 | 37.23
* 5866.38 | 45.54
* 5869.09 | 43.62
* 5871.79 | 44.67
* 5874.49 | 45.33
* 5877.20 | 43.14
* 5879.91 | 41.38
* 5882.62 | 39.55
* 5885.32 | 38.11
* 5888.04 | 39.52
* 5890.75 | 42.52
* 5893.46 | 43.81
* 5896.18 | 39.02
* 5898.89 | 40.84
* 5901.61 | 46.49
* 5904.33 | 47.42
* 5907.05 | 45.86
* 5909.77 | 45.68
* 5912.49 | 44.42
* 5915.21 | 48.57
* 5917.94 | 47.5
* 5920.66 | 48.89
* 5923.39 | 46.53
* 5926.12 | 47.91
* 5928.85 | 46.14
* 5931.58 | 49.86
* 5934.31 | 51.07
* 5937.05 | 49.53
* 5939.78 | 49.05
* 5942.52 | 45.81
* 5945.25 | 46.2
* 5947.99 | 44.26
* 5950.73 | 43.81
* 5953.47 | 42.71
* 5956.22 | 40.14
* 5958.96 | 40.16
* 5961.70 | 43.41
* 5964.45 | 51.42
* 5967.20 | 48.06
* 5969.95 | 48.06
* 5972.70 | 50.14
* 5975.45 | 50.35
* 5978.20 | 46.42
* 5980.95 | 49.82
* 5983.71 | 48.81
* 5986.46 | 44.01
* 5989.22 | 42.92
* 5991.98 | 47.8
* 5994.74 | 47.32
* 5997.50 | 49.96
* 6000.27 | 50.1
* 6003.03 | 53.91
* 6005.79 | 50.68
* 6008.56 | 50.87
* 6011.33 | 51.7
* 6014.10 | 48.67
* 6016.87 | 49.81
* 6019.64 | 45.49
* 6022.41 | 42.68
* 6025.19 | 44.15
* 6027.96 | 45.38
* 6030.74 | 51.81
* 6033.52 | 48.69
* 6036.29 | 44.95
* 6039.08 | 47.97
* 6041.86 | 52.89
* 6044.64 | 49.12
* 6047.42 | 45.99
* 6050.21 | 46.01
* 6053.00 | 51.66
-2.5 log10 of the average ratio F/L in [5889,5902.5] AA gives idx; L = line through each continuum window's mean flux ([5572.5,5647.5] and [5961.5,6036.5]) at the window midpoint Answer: 0.12 mag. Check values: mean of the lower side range 44.6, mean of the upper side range 48.2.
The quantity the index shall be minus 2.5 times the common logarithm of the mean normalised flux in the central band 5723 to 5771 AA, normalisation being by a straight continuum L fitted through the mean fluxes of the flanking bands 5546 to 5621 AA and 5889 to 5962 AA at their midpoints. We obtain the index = 0.07 mag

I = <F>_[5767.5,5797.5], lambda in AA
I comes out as 43.9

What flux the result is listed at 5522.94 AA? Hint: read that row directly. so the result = 42.27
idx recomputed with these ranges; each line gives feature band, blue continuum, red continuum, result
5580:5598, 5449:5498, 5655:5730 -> -0.049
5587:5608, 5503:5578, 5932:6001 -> -0.034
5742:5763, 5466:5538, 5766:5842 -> 0.080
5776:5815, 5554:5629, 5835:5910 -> -0.144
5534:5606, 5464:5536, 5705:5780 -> -0.049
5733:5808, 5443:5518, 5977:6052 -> 0.053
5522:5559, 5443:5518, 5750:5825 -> -0.060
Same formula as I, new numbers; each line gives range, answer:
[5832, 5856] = 36.1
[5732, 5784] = 42.3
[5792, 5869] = 41.2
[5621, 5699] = 44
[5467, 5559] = 45.1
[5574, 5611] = 45.8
